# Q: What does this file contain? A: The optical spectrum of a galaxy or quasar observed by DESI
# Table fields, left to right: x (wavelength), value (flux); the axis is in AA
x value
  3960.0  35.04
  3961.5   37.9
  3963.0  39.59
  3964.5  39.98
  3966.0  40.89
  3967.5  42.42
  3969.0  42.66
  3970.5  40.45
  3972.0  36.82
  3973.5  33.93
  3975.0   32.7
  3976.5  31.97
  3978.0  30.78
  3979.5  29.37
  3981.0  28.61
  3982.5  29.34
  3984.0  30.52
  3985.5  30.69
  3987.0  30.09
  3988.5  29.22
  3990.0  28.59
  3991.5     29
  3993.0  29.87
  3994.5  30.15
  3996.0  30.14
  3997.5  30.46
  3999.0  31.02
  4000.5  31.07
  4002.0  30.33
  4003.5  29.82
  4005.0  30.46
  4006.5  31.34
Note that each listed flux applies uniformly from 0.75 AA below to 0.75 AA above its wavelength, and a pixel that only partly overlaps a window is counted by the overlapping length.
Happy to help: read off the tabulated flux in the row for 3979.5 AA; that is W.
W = 29.37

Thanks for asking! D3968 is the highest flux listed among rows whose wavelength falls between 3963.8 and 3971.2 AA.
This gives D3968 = 42.66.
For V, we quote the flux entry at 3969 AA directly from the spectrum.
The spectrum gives 42.66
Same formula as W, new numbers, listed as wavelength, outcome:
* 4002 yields 30.33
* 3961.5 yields 37.9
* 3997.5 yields 30.46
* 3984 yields 30.52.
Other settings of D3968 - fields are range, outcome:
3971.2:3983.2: 36.82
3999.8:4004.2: 31.07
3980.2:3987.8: 30.69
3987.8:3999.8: 31.02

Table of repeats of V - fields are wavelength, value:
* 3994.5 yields 30.15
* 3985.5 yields 30.69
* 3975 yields 32.7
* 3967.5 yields 42.42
